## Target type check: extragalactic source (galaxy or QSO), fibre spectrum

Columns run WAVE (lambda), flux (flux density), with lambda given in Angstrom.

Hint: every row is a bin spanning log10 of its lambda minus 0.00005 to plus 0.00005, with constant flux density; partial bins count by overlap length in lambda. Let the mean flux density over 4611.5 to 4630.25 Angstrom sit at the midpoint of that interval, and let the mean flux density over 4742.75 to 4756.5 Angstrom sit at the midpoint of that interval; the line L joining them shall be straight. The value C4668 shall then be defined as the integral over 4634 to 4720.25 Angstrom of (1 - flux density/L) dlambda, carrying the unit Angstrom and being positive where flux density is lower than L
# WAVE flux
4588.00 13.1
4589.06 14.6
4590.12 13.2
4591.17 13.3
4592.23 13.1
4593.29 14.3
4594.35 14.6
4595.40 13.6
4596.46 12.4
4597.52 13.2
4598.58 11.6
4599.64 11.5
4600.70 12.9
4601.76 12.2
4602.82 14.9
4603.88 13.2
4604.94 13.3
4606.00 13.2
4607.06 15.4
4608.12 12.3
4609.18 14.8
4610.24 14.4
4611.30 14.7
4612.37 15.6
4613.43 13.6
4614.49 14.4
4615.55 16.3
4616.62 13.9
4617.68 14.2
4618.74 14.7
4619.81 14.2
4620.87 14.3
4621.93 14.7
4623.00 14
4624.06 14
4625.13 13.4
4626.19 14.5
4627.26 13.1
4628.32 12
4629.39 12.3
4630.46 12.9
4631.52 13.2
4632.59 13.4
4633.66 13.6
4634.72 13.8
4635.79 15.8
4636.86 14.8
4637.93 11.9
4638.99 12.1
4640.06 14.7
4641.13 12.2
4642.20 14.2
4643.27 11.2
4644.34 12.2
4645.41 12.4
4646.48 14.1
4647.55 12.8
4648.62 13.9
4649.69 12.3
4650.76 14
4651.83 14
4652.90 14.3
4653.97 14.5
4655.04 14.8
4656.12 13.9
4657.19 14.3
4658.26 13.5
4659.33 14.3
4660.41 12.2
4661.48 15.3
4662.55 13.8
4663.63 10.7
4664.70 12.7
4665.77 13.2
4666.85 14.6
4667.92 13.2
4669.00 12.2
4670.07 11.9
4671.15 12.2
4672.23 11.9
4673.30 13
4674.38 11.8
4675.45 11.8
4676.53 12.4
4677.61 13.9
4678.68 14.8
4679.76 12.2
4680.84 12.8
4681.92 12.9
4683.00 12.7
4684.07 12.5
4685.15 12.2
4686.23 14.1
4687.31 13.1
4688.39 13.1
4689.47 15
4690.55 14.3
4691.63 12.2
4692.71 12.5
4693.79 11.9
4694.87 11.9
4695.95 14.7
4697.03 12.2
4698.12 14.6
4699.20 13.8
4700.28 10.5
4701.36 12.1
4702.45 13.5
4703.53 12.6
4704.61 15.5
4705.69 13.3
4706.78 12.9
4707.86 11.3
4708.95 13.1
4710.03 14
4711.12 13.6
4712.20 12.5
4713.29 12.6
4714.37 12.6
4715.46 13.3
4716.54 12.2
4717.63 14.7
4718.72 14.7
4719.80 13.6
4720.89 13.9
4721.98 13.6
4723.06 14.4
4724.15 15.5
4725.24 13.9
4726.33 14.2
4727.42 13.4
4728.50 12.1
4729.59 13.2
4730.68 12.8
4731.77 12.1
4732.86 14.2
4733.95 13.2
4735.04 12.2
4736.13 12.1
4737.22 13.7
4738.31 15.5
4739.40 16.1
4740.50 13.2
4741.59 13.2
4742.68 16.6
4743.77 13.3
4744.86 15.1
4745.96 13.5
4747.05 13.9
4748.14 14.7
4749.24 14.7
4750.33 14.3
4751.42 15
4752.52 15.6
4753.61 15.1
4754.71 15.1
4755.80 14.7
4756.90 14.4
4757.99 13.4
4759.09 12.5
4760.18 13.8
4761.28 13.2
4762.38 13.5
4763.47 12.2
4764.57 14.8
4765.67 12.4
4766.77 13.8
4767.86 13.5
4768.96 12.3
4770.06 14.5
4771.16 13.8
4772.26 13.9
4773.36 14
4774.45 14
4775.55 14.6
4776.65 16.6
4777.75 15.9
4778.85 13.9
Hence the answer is 6.8 Angstrom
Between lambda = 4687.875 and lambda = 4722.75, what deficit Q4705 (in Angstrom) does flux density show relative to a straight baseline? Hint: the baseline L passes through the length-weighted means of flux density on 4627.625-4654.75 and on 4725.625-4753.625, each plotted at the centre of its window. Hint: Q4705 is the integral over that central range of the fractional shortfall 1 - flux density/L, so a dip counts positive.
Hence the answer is 1.3 Angstrom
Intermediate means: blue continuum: 13.3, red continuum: 13.9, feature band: 13.2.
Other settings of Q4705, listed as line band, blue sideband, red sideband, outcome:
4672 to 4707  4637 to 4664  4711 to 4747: 1.4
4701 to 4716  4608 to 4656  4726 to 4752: 0.8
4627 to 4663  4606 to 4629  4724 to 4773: 1.6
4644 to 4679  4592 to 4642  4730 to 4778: 1.4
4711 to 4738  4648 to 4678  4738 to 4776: 0.8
